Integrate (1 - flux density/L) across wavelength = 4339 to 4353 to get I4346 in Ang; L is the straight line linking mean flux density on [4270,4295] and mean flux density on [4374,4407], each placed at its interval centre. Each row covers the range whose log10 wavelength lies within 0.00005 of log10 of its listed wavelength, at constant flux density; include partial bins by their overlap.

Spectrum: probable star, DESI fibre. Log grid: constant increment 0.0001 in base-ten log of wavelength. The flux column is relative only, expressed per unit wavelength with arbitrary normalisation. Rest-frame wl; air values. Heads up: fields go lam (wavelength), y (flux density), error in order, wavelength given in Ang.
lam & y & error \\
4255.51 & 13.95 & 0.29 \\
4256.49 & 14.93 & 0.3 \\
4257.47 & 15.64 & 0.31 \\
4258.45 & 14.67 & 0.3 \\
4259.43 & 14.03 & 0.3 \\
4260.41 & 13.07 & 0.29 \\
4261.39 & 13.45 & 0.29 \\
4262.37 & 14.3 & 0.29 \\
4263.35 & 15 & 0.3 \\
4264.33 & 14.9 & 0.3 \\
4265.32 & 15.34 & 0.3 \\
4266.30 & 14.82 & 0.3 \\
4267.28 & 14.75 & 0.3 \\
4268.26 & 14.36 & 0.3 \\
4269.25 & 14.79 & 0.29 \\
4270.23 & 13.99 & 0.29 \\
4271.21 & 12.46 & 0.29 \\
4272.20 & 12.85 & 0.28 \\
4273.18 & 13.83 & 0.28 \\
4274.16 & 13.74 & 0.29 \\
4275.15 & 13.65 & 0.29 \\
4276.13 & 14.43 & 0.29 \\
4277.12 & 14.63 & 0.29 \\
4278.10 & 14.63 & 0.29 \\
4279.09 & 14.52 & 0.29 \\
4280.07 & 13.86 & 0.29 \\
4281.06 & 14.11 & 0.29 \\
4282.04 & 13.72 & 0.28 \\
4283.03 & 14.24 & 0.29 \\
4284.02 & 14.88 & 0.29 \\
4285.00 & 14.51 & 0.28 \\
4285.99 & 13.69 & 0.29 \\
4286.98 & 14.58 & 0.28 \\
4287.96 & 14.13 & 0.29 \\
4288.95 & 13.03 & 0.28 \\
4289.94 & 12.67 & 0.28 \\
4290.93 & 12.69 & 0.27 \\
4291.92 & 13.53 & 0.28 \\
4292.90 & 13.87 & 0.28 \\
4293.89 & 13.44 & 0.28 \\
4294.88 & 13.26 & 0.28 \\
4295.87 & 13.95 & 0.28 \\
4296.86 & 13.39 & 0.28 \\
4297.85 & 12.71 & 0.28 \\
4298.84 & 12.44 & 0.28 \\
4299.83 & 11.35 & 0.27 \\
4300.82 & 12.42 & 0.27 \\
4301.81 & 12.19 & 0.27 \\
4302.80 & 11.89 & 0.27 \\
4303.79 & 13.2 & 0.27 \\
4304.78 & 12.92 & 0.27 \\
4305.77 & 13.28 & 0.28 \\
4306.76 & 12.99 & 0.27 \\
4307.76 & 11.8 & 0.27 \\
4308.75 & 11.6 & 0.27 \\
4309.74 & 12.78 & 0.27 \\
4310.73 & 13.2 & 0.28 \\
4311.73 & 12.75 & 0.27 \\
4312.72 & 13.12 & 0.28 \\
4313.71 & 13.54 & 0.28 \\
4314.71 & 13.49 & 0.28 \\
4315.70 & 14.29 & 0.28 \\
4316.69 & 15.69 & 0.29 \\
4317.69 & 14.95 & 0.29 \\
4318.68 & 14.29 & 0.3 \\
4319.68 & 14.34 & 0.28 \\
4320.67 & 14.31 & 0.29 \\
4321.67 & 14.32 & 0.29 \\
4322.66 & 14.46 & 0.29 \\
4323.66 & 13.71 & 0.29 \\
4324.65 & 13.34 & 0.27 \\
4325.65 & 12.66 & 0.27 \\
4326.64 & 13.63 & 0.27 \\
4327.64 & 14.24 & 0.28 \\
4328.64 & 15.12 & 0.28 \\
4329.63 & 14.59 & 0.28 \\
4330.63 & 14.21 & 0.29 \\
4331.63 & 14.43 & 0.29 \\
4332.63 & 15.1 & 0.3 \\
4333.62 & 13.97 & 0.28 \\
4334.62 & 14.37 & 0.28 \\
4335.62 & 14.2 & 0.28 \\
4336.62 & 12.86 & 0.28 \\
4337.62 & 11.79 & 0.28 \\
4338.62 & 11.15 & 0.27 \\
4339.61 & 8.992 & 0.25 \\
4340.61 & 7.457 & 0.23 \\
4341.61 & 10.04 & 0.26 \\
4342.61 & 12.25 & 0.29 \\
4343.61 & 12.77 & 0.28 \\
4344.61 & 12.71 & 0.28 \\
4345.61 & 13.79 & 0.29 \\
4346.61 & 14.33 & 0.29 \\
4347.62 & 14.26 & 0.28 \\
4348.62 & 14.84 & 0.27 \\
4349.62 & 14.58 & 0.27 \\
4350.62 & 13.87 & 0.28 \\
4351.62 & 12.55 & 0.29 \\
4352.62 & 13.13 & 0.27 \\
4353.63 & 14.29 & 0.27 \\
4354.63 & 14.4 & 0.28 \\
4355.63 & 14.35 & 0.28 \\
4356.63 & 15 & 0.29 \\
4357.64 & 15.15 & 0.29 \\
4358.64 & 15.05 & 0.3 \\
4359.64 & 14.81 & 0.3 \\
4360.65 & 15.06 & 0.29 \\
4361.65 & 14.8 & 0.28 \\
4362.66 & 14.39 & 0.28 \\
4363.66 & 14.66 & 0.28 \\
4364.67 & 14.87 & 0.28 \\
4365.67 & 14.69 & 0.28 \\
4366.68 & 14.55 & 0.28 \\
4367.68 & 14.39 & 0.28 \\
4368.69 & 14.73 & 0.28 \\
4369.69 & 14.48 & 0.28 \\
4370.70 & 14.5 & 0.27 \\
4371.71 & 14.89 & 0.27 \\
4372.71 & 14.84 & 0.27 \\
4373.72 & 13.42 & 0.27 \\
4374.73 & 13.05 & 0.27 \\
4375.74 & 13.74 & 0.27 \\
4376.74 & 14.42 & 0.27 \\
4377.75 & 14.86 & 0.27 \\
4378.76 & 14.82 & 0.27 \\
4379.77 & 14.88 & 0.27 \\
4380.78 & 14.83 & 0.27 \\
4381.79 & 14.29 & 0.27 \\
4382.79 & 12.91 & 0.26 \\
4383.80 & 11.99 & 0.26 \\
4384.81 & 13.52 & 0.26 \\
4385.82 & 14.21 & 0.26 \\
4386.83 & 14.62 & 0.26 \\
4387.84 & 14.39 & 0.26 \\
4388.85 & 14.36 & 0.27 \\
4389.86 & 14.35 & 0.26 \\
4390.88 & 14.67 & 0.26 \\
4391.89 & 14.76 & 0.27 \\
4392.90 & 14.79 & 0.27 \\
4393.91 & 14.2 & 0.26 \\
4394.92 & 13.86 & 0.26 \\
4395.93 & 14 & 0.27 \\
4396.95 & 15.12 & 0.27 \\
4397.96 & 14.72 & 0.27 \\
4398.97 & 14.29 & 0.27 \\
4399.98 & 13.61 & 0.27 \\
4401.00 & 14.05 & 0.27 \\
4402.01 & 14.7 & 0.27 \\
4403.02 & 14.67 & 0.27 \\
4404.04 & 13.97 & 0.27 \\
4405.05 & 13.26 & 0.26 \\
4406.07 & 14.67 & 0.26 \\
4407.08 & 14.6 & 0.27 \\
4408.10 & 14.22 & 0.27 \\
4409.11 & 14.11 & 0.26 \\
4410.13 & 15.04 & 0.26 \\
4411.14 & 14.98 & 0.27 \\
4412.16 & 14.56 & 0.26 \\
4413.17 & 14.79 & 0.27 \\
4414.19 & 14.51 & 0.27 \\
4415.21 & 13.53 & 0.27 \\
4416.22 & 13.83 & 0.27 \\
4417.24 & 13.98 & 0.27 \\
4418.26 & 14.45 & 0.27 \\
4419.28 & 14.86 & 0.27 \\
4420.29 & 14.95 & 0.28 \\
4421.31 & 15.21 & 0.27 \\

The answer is 1.52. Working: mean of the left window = 13.8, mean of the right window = 14.2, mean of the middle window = 12.5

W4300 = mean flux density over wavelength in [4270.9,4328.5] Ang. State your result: 13.5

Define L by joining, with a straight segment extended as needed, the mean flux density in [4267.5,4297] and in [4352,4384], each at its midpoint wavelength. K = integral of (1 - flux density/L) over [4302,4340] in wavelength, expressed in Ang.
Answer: 1.7 Ang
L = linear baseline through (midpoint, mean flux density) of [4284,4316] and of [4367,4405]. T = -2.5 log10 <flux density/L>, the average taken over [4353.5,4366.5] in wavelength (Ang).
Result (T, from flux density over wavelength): -0.06 mag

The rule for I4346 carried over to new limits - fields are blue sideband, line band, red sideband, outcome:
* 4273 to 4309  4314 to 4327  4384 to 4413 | -0.4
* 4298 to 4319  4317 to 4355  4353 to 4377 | 0.9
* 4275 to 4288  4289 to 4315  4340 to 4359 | 2.1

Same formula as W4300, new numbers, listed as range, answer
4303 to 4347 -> 13.2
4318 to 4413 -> 14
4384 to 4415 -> 14.4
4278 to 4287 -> 14.2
